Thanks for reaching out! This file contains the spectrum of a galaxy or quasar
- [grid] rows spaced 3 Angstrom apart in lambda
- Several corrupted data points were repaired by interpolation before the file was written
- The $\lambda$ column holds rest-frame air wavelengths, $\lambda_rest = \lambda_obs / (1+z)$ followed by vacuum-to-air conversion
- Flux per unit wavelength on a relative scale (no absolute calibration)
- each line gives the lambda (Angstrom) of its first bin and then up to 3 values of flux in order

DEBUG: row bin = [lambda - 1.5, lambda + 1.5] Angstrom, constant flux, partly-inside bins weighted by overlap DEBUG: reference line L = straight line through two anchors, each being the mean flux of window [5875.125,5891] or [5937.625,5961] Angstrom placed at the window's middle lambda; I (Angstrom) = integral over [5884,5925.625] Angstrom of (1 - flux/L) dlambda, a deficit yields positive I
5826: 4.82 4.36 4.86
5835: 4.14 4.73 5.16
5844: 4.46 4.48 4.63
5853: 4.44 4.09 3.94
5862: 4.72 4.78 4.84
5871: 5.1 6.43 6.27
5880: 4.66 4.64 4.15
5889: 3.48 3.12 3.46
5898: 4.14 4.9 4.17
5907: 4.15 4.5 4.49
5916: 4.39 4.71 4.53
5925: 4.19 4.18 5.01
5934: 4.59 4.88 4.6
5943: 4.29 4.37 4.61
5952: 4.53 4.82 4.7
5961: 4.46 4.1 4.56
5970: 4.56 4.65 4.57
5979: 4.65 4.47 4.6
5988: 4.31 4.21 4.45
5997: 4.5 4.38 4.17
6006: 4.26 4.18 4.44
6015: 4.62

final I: 3.9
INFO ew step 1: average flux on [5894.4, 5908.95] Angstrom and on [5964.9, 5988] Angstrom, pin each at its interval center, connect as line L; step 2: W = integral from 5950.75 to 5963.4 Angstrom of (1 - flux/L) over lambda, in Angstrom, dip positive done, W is -0.4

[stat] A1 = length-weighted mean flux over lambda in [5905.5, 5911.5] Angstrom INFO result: 4.33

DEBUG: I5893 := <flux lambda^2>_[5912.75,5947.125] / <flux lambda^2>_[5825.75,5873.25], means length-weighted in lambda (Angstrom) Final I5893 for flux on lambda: 1.0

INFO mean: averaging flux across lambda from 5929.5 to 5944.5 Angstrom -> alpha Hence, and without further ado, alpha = 4.67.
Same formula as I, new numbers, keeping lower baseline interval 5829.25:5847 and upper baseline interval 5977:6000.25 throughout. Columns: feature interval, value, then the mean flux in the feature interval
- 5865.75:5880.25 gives -2.9 Angstrom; 5.49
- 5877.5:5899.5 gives 2.5 Angstrom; 4.06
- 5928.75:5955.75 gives -0.6 Angstrom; 4.62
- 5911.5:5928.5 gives 0.4 Angstrom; 4.43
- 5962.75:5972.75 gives 0.1 Angstrom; 4.44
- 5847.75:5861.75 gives 0.9 Angstrom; 4.33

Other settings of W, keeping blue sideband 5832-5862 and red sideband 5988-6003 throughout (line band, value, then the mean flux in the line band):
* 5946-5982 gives -1.39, 4.55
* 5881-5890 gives 0.60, 4.16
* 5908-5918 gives -0.07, 4.46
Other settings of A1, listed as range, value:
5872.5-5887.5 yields 5.23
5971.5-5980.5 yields 4.62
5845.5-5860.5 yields 4.32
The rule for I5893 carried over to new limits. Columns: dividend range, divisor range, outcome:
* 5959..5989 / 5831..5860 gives 1.05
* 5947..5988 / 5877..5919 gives 1.09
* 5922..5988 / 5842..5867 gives 1.05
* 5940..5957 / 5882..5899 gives 1.22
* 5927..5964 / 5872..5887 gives 0.89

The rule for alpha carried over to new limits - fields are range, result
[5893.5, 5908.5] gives 4.16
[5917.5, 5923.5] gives 4.62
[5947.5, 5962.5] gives 4.62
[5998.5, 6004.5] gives 4.27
